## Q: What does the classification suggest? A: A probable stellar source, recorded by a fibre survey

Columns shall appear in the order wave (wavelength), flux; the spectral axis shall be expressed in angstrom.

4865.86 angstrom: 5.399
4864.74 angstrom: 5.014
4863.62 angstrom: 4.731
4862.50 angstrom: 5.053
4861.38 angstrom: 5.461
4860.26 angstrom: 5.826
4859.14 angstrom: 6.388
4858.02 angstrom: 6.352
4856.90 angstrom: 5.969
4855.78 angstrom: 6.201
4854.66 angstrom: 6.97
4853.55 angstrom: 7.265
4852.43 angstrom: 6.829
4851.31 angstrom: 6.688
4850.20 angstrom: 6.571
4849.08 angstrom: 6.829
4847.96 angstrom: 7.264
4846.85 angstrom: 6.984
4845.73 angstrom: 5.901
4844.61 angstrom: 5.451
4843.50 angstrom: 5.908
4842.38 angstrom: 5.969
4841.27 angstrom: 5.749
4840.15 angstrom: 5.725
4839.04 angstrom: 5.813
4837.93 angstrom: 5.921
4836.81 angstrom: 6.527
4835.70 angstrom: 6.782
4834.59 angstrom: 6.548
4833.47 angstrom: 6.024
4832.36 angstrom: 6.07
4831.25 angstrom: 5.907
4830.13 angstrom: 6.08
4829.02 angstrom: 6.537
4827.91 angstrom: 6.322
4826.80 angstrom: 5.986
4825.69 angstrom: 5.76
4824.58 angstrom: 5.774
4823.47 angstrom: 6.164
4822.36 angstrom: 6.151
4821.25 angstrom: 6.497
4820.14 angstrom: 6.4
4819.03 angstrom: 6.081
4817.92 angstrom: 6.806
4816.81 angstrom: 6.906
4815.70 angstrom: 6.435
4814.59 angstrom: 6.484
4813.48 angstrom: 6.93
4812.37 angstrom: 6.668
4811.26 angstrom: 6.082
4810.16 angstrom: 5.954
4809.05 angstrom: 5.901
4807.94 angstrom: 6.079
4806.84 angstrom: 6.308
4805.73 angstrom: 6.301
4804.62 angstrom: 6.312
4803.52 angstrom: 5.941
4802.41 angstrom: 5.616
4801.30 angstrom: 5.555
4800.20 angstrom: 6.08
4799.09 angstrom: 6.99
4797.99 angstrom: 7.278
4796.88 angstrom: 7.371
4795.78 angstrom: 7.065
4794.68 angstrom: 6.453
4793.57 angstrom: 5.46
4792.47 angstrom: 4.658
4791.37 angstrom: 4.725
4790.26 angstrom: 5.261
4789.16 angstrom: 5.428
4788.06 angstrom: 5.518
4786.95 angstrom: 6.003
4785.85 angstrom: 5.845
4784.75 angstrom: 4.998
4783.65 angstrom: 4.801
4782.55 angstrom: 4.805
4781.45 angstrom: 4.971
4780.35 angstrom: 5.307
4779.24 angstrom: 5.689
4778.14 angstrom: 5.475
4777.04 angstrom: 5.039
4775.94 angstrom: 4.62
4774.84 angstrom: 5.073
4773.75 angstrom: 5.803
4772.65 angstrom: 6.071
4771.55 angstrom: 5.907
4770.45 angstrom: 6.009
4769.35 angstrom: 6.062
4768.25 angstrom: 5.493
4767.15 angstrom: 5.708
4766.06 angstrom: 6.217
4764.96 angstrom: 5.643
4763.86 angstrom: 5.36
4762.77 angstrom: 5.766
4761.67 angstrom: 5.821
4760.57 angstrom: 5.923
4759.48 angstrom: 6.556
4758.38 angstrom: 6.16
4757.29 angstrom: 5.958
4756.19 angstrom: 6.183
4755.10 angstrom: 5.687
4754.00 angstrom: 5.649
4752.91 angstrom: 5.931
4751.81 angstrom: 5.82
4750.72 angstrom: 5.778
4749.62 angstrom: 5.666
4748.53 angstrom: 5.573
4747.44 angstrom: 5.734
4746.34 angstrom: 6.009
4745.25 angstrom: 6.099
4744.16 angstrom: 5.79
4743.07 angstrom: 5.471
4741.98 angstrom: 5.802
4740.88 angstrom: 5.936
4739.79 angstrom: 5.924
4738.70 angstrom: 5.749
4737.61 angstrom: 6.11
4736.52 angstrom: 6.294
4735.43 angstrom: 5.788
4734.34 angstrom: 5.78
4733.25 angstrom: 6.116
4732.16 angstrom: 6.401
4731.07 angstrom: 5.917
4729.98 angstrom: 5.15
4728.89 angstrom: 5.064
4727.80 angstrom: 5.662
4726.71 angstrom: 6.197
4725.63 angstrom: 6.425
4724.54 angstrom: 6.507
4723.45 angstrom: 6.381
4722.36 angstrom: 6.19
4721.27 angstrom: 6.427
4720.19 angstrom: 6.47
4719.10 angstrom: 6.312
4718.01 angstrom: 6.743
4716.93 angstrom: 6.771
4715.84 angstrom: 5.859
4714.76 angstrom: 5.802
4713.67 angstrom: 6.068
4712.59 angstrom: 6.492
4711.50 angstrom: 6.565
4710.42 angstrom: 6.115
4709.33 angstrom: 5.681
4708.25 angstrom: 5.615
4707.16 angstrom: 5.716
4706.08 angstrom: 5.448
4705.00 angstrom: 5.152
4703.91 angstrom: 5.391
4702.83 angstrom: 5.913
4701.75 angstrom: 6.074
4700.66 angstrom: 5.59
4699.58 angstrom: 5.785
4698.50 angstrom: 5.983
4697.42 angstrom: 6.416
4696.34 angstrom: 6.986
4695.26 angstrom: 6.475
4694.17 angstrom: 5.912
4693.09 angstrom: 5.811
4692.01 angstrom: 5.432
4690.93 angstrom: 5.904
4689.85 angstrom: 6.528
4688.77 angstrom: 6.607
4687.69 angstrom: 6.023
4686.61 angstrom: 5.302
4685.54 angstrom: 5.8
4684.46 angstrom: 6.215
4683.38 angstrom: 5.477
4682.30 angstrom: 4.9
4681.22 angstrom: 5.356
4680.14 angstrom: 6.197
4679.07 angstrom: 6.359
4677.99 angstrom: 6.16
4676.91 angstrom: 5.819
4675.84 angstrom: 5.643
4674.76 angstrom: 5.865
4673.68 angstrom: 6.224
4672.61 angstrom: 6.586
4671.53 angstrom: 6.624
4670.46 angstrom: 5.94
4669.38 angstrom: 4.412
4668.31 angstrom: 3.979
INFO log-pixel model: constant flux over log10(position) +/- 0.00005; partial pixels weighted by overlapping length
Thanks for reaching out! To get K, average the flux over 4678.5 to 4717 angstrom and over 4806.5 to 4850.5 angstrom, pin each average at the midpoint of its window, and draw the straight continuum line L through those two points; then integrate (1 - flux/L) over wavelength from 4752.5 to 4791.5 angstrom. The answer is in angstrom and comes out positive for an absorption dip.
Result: 3.2 angstrom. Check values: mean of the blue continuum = 5.93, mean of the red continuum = 6.25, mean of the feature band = 5.6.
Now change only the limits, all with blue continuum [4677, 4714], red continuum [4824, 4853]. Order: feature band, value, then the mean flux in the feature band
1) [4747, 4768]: 0.7 angstrom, 5.85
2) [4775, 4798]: 2.3 angstrom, 5.51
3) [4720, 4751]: 0.3 angstrom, 5.94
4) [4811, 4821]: -0.6 angstrom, 6.54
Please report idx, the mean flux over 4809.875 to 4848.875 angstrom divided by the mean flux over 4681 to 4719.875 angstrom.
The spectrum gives 1.0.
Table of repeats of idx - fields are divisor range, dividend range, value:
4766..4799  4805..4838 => 1.11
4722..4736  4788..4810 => 1.01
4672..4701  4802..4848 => 1.04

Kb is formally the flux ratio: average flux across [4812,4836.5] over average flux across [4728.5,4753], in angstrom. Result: 1.09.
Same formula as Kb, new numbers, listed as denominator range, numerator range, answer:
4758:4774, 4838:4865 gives 1.04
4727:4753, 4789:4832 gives 1.06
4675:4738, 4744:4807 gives 0.97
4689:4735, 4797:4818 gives 1.05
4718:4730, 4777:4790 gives 0.87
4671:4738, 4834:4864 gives 1.03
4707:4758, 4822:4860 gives 1.05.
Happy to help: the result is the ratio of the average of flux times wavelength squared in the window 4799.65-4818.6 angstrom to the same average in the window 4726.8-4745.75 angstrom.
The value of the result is 1.11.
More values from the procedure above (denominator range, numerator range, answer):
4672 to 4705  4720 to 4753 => 1.02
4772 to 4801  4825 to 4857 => 1.14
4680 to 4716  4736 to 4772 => 1.02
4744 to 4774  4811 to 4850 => 1.10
